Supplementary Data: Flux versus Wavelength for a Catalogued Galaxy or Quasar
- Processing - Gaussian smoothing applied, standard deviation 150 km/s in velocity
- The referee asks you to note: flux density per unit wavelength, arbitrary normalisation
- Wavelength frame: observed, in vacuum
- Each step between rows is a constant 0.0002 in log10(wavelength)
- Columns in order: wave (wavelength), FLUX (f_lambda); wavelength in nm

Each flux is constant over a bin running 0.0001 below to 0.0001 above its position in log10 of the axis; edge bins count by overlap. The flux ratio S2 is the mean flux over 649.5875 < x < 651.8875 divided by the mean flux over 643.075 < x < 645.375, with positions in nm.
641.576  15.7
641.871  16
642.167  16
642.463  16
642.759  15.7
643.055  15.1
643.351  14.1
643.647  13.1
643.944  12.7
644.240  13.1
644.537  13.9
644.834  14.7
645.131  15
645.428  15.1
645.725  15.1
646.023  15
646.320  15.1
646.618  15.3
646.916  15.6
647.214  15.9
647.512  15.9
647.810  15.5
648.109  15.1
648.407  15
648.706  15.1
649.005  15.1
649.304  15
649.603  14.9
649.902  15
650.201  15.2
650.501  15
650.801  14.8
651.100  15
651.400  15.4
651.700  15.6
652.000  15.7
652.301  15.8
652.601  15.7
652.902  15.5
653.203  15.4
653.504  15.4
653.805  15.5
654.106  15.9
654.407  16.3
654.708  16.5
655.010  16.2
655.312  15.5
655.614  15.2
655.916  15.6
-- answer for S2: 1.1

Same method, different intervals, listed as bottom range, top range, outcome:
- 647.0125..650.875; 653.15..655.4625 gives 1.04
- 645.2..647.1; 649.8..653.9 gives 1.01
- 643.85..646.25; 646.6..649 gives 1.07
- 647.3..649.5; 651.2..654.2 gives 1.02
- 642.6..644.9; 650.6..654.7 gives 1.11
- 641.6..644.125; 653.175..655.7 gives 1.06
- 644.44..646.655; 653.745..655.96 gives 1.06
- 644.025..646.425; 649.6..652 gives 1.04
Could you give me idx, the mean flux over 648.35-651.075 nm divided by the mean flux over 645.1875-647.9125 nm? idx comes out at 1.0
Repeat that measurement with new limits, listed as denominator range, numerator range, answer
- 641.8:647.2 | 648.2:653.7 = 1.03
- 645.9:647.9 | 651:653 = 1.00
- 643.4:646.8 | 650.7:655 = 1.09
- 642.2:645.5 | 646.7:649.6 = 1.06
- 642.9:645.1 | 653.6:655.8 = 1.14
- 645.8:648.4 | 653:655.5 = 1.03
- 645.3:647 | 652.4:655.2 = 1.04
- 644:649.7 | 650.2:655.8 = 1.04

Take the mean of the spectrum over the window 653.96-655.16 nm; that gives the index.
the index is 16.2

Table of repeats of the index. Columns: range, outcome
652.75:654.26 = 15.5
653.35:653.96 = 15.5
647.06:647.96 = 15.8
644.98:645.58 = 15.1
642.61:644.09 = 14.1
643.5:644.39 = 13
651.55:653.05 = 15.7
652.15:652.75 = 15.7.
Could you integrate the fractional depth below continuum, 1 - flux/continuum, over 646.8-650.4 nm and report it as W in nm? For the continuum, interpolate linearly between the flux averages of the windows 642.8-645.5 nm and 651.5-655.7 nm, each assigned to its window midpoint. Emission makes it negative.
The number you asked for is -0.09 nm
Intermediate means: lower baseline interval 14.1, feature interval 15.3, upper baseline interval 15.7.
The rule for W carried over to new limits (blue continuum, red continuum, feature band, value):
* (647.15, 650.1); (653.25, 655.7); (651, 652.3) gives 0.00 nm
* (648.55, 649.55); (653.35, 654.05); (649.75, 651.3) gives 0.02 nm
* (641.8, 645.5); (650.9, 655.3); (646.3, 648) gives -0.06 nm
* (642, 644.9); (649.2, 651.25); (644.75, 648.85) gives -0.15 nm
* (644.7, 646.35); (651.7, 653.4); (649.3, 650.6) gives 0.03 nm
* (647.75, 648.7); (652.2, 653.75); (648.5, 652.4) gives 0.04 nm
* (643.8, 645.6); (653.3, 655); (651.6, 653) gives -0.01 nm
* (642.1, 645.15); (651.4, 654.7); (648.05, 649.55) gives 0.01 nm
